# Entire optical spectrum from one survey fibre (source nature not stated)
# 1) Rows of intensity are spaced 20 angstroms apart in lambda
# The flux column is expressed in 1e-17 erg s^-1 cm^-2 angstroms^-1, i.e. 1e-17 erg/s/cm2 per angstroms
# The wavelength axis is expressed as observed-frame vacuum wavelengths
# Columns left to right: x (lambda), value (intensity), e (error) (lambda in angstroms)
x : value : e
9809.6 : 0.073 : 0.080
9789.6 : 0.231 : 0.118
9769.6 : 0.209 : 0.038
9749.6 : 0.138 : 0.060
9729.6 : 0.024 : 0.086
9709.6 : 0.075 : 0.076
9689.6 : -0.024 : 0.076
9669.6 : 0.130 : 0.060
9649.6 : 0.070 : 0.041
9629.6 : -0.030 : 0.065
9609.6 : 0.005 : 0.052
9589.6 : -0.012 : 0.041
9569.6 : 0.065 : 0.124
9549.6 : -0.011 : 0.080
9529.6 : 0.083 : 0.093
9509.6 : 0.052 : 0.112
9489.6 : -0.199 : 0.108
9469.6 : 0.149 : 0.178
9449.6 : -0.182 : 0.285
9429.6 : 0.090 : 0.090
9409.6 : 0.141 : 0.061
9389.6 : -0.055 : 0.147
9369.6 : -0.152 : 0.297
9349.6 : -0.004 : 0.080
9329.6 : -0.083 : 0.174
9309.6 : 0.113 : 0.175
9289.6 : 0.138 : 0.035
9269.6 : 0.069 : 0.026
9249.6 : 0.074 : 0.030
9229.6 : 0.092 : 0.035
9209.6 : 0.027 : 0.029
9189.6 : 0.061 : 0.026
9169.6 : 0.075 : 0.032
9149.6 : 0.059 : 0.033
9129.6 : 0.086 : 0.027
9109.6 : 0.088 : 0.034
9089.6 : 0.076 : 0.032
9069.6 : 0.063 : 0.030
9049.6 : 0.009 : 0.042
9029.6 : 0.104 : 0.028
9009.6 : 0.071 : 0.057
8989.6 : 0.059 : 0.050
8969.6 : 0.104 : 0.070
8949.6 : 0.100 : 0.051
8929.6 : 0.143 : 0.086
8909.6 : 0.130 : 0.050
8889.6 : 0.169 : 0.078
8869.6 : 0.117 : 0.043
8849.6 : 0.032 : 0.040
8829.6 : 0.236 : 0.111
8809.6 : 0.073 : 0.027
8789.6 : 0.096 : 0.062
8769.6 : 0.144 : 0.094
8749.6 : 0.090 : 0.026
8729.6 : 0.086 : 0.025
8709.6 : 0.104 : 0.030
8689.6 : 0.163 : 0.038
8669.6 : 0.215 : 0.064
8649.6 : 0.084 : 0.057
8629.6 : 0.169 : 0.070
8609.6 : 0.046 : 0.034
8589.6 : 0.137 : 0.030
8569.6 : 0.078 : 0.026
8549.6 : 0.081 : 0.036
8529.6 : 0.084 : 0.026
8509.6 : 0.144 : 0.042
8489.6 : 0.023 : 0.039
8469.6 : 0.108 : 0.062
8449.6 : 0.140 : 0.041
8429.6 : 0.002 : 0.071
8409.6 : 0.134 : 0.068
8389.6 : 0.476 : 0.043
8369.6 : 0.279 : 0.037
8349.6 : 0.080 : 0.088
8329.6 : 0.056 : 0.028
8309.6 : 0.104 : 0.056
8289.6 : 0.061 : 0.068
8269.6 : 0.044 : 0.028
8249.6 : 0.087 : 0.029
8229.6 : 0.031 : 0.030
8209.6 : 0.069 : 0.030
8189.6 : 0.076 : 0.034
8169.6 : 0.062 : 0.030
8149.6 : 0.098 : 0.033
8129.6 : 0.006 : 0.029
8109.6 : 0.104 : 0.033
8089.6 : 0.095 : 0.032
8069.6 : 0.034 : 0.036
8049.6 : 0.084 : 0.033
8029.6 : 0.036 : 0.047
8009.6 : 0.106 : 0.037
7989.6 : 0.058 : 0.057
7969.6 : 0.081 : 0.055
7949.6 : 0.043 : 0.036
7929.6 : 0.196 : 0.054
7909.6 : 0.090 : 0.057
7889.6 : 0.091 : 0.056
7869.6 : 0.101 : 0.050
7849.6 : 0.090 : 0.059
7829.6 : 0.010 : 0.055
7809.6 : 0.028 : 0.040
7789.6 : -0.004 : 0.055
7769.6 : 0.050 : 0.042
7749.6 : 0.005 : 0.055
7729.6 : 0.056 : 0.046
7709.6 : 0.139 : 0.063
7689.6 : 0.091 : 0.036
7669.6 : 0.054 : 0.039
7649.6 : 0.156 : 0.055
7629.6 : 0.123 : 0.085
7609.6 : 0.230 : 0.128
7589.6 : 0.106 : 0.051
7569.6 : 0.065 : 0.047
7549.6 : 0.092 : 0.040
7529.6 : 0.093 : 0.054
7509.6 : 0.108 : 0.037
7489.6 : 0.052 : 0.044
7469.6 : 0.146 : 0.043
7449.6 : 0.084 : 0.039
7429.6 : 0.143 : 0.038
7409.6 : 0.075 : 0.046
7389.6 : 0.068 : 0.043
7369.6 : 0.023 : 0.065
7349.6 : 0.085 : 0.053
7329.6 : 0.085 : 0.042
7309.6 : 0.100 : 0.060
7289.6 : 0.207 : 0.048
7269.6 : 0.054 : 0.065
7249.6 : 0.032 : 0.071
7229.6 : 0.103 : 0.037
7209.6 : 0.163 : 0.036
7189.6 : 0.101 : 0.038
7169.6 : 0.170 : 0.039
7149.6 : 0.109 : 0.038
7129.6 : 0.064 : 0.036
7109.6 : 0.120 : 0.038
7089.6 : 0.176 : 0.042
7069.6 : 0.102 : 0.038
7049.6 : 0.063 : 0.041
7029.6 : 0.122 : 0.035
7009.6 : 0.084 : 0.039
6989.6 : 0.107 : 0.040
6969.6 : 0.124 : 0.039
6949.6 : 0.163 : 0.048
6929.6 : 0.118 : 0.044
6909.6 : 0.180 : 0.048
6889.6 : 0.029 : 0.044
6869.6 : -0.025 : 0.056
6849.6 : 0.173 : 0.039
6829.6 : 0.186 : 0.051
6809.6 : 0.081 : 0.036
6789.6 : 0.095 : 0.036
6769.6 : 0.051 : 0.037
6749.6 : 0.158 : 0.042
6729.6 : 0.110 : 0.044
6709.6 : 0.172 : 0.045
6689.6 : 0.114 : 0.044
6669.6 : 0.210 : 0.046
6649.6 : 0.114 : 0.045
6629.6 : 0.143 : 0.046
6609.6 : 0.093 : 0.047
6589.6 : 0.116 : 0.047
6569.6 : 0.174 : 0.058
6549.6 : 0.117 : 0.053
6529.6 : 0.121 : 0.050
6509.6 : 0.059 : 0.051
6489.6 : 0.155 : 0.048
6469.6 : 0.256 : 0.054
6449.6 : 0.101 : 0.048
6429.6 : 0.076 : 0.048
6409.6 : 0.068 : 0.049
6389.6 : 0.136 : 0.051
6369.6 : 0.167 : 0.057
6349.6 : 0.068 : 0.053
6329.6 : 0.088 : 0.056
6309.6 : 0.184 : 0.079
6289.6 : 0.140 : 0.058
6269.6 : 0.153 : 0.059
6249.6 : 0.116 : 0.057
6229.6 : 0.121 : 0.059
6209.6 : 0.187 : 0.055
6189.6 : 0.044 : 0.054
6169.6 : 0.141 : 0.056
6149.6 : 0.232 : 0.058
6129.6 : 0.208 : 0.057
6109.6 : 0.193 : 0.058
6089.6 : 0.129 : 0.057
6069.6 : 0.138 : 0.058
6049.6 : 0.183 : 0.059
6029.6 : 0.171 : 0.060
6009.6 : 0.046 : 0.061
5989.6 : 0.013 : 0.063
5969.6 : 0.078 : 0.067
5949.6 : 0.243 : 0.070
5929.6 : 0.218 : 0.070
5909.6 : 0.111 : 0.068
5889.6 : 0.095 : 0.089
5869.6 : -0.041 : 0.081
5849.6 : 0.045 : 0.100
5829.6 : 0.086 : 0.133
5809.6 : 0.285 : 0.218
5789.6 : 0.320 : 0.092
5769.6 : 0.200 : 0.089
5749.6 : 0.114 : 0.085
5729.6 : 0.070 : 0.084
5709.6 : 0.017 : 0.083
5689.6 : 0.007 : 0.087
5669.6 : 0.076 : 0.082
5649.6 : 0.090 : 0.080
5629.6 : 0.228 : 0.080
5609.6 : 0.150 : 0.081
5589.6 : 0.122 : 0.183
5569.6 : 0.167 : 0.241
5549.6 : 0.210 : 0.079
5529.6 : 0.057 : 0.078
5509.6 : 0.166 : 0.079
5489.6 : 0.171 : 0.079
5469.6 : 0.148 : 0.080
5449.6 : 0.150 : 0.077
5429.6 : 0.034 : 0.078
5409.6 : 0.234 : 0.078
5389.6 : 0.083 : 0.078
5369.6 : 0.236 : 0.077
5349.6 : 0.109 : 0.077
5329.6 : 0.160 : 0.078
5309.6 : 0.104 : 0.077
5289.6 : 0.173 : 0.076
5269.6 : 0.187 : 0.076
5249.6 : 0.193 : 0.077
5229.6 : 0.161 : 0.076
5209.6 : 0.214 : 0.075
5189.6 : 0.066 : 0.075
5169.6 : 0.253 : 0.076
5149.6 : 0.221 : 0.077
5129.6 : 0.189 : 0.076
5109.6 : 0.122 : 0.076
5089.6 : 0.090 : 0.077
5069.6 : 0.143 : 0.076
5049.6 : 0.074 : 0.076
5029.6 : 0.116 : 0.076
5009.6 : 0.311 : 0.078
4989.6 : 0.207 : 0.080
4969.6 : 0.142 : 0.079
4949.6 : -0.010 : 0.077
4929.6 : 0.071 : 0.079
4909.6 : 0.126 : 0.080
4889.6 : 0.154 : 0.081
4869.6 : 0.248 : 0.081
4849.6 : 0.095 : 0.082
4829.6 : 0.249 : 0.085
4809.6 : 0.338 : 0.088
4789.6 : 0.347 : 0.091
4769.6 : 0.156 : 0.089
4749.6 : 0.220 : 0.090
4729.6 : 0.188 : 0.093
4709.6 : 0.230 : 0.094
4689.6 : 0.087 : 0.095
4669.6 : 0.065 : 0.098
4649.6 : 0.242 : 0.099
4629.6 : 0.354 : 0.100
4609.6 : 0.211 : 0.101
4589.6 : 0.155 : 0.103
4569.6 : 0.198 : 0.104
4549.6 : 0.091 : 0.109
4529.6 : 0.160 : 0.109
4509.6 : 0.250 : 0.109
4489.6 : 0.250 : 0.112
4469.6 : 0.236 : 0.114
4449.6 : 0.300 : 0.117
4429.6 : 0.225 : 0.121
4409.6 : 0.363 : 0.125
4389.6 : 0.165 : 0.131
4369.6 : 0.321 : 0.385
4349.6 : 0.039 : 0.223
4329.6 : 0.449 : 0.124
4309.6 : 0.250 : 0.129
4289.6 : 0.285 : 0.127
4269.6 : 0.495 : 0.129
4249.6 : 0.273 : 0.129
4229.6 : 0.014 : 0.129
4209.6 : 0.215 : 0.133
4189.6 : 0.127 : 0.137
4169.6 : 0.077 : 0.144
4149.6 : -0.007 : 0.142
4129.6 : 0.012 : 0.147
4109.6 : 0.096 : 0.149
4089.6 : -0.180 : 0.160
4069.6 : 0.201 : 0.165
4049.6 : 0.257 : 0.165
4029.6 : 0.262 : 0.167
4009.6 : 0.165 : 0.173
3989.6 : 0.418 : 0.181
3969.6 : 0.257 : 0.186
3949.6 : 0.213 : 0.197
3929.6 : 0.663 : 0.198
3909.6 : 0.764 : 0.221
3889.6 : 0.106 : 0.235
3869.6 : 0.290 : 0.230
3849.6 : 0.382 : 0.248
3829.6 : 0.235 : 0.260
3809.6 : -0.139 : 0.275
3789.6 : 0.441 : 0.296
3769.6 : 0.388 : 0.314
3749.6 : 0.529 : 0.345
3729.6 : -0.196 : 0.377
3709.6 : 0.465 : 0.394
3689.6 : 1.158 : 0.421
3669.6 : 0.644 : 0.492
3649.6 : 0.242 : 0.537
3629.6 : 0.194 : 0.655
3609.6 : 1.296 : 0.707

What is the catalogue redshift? 1.248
